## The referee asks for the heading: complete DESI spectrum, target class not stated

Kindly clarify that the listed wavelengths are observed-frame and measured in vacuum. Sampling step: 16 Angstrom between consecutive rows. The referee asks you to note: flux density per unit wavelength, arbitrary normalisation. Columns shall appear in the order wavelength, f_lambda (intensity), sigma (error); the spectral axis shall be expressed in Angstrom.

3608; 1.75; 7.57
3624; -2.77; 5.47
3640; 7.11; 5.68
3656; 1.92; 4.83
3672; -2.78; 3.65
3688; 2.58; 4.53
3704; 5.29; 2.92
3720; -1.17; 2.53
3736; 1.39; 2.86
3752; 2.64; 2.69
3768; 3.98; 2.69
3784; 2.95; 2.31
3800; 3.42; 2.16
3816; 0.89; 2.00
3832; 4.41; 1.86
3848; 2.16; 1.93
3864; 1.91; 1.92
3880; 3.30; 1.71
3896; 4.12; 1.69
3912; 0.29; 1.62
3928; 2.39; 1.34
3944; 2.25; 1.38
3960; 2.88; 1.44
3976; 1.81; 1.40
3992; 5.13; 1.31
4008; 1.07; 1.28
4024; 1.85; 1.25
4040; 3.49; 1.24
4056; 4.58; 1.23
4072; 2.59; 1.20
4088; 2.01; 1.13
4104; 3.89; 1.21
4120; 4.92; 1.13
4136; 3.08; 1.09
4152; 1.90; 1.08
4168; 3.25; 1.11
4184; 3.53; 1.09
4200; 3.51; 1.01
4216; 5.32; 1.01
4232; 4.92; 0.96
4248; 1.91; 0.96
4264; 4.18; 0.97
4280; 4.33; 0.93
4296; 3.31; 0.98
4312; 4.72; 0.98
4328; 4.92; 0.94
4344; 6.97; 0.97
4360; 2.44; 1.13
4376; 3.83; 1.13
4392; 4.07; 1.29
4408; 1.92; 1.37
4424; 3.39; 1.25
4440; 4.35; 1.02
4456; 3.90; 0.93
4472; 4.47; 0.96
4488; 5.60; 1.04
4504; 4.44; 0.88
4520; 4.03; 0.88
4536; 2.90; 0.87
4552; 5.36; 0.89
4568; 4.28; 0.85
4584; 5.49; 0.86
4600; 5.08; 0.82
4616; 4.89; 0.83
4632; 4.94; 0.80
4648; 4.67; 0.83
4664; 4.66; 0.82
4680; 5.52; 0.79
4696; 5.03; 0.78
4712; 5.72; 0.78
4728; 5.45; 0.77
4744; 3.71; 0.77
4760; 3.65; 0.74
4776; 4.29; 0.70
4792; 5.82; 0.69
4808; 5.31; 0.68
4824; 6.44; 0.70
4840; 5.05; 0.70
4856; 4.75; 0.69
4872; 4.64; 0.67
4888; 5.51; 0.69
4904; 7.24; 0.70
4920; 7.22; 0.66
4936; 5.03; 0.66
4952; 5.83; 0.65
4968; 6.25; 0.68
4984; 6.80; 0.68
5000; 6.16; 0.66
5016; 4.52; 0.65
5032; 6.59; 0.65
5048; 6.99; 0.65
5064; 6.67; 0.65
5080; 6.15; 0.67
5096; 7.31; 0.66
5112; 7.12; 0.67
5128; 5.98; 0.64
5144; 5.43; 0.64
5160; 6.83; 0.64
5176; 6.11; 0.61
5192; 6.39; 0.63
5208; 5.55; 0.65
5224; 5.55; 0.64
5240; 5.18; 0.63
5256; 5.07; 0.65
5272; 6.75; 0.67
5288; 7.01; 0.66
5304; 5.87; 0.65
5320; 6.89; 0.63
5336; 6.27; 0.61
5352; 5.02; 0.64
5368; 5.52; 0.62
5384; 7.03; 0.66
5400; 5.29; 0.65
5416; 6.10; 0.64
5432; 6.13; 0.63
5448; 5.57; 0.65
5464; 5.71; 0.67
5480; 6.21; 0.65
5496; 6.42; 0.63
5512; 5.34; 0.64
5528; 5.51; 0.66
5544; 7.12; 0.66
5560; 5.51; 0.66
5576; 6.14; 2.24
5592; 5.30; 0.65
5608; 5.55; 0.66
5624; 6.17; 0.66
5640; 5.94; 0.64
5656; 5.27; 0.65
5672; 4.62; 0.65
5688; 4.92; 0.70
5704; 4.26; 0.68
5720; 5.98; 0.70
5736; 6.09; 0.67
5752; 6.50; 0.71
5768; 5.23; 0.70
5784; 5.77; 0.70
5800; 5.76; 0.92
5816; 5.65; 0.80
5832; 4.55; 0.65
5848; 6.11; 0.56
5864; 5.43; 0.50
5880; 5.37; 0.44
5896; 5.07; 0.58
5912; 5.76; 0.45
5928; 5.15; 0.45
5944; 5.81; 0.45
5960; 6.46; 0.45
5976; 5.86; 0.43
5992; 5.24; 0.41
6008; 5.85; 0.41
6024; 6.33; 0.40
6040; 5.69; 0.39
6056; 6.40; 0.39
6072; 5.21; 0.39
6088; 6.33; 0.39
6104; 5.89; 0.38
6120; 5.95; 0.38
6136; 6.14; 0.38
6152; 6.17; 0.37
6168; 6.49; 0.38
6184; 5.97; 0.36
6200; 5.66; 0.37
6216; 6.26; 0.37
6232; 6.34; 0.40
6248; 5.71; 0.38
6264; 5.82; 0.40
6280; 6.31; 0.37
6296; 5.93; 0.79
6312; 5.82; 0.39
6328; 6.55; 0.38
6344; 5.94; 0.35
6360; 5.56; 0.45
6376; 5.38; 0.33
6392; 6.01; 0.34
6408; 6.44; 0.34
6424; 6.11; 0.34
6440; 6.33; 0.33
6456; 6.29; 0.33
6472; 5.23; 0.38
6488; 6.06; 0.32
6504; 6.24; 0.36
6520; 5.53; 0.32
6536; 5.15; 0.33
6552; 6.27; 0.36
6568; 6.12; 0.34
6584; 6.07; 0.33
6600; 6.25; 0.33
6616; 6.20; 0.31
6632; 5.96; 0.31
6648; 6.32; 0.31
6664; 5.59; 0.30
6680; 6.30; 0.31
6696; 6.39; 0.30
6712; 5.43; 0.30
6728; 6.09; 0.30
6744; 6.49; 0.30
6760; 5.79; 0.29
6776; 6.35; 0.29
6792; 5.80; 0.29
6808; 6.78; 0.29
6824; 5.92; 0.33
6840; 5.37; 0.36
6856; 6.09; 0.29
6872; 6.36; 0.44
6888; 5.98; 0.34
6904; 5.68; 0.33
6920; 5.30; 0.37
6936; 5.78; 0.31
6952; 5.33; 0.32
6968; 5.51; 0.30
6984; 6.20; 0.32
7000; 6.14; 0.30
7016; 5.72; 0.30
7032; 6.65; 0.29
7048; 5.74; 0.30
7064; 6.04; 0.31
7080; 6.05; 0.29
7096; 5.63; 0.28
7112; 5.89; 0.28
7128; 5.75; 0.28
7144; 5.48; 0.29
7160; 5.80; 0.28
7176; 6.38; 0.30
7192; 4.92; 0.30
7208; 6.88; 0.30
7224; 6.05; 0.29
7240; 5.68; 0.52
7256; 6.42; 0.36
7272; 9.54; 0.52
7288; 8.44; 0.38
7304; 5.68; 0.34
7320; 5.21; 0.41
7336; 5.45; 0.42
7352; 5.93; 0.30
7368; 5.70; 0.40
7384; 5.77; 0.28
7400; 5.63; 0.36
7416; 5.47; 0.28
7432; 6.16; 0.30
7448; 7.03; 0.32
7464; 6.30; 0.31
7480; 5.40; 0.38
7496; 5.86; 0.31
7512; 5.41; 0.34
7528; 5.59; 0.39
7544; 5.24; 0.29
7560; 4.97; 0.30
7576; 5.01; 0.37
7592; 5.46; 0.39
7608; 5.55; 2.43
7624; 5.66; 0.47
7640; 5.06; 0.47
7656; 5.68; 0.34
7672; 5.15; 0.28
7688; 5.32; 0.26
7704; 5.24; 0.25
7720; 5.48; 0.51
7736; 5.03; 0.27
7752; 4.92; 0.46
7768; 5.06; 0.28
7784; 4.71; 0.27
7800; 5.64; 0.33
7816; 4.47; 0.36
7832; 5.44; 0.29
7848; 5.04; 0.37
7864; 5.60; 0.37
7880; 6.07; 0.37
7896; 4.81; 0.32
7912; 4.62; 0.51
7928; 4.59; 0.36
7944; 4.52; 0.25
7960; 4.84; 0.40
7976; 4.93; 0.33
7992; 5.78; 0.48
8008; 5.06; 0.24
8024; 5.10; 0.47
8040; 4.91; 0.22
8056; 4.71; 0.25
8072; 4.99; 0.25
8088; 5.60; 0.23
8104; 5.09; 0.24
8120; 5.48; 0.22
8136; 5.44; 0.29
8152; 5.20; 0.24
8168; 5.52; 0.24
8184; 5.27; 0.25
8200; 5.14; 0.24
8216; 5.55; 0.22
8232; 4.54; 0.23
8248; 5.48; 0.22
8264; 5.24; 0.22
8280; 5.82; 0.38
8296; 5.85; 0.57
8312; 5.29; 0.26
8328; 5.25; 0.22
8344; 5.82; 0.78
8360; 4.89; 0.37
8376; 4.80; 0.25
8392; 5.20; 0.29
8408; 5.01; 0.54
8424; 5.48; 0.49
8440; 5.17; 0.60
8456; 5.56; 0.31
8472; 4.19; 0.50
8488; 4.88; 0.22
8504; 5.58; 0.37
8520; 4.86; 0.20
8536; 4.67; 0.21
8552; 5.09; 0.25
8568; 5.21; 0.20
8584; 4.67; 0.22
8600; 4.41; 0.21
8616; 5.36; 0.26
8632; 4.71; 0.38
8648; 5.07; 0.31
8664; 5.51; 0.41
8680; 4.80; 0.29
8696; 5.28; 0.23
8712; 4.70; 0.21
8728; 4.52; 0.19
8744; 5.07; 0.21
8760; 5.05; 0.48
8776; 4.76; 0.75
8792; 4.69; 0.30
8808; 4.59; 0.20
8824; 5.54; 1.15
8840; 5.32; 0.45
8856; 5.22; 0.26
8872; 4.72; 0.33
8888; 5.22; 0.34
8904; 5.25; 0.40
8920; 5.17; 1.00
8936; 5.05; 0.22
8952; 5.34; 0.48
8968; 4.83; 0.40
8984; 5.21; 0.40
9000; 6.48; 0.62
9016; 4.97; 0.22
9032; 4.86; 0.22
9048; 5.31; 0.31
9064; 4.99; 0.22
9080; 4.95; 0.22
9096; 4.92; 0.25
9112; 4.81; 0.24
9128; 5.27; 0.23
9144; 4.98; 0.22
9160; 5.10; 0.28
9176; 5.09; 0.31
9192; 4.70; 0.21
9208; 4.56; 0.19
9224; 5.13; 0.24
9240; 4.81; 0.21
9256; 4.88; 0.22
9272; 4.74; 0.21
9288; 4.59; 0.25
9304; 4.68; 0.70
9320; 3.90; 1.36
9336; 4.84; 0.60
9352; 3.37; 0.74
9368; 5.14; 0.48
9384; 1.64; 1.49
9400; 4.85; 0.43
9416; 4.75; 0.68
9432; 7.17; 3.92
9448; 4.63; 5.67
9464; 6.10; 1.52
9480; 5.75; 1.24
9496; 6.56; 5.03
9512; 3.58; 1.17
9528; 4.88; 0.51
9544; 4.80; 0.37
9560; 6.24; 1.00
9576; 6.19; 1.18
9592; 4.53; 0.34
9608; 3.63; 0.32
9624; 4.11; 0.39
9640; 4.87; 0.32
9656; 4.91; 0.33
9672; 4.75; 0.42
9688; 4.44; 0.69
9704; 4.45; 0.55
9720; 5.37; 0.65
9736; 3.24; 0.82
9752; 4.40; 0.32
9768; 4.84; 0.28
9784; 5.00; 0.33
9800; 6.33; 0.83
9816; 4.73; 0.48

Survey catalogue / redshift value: 0.11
